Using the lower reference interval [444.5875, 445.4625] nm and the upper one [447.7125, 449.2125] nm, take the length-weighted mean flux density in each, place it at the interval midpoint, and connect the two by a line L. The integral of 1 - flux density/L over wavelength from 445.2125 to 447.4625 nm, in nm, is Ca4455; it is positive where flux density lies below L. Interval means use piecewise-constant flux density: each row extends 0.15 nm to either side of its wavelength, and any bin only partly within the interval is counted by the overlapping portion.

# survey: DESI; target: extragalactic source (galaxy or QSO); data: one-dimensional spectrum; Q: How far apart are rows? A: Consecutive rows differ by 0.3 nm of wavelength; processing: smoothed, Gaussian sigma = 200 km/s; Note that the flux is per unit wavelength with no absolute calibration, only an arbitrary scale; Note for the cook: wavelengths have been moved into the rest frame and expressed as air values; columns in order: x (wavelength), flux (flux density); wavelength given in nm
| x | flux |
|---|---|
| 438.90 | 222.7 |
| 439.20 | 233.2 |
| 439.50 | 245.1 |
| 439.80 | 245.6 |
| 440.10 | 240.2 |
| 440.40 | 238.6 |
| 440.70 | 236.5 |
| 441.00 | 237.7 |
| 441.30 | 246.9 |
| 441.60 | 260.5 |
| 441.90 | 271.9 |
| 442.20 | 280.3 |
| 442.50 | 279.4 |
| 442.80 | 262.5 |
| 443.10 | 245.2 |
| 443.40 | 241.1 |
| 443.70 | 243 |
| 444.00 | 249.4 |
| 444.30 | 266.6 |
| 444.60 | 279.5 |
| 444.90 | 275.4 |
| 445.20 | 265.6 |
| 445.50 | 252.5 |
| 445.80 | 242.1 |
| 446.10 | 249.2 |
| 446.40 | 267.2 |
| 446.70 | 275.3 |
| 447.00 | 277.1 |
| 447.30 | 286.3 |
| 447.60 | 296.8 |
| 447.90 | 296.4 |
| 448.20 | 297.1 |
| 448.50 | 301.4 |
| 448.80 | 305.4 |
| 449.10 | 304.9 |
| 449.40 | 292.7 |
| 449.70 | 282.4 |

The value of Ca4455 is 0.14 nm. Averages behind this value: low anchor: 270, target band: 265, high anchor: 301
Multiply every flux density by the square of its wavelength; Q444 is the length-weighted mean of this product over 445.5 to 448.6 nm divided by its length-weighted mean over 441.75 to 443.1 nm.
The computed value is 1.0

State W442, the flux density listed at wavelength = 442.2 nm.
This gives 280.3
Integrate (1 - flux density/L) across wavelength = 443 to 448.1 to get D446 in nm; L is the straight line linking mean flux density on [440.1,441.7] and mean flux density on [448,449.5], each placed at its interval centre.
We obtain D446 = 0.21 nm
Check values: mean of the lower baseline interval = 243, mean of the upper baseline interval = 300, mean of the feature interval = 266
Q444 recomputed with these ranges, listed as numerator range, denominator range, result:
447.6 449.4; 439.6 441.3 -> 1.29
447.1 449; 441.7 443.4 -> 1.15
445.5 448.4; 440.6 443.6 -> 1.10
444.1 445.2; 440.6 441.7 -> 1.13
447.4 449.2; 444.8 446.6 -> 1.17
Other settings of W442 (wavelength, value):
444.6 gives 279.5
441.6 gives 260.5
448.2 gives 297.1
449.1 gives 304.9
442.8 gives 262.5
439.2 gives 233.2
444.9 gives 275.4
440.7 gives 236.5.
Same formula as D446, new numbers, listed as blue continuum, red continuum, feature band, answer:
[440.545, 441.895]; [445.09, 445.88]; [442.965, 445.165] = -0.05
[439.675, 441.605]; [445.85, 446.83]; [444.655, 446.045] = -0.01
